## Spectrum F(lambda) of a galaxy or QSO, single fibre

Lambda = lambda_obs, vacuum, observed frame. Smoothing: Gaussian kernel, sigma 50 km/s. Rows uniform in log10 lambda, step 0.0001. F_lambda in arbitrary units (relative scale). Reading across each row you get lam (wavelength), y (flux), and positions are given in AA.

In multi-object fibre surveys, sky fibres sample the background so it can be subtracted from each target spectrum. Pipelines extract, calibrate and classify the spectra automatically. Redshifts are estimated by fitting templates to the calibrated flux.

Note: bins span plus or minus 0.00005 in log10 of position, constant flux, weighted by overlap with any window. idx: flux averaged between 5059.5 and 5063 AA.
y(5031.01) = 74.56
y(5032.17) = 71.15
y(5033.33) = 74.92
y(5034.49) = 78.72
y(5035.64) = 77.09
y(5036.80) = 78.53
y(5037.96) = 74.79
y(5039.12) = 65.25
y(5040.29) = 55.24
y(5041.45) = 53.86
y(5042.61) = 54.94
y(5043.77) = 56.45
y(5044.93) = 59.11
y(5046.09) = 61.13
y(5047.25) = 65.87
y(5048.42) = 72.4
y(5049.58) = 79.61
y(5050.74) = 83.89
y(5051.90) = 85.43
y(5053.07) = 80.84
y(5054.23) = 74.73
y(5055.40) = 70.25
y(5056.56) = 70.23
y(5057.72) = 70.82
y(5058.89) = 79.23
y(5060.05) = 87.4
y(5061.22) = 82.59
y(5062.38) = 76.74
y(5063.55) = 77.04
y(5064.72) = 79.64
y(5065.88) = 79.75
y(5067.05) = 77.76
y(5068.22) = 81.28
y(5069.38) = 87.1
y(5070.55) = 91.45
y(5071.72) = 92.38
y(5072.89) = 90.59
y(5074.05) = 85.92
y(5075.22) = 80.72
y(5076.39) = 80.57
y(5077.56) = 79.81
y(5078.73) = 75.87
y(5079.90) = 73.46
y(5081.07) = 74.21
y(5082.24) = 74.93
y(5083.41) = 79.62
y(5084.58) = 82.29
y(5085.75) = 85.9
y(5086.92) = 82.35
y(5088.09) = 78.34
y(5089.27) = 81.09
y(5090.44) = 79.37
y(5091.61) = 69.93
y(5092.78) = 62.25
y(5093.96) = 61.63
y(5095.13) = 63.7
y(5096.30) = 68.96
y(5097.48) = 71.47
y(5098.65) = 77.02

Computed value 82.1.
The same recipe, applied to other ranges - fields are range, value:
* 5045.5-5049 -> 66.4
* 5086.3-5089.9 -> 80.5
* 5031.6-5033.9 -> 73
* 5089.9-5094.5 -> 68.2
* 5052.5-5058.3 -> 73.4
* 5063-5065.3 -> 78.3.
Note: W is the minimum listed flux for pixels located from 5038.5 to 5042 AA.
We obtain 53.86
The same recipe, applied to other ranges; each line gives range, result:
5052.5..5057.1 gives 70.23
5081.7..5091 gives 74.93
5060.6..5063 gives 76.74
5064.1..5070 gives 77.76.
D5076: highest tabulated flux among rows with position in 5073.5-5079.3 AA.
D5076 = 85.92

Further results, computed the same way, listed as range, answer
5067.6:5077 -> 92.38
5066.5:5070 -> 87.1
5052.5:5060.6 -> 87.4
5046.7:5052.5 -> 85.43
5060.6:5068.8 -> 82.59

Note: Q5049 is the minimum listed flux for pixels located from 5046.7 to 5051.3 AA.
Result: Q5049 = 65.87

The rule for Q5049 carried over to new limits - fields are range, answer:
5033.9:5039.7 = 65.25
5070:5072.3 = 91.45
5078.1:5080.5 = 73.46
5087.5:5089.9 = 78.34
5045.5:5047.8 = 61.13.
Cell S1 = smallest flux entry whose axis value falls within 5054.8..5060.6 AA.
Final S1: 70.23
